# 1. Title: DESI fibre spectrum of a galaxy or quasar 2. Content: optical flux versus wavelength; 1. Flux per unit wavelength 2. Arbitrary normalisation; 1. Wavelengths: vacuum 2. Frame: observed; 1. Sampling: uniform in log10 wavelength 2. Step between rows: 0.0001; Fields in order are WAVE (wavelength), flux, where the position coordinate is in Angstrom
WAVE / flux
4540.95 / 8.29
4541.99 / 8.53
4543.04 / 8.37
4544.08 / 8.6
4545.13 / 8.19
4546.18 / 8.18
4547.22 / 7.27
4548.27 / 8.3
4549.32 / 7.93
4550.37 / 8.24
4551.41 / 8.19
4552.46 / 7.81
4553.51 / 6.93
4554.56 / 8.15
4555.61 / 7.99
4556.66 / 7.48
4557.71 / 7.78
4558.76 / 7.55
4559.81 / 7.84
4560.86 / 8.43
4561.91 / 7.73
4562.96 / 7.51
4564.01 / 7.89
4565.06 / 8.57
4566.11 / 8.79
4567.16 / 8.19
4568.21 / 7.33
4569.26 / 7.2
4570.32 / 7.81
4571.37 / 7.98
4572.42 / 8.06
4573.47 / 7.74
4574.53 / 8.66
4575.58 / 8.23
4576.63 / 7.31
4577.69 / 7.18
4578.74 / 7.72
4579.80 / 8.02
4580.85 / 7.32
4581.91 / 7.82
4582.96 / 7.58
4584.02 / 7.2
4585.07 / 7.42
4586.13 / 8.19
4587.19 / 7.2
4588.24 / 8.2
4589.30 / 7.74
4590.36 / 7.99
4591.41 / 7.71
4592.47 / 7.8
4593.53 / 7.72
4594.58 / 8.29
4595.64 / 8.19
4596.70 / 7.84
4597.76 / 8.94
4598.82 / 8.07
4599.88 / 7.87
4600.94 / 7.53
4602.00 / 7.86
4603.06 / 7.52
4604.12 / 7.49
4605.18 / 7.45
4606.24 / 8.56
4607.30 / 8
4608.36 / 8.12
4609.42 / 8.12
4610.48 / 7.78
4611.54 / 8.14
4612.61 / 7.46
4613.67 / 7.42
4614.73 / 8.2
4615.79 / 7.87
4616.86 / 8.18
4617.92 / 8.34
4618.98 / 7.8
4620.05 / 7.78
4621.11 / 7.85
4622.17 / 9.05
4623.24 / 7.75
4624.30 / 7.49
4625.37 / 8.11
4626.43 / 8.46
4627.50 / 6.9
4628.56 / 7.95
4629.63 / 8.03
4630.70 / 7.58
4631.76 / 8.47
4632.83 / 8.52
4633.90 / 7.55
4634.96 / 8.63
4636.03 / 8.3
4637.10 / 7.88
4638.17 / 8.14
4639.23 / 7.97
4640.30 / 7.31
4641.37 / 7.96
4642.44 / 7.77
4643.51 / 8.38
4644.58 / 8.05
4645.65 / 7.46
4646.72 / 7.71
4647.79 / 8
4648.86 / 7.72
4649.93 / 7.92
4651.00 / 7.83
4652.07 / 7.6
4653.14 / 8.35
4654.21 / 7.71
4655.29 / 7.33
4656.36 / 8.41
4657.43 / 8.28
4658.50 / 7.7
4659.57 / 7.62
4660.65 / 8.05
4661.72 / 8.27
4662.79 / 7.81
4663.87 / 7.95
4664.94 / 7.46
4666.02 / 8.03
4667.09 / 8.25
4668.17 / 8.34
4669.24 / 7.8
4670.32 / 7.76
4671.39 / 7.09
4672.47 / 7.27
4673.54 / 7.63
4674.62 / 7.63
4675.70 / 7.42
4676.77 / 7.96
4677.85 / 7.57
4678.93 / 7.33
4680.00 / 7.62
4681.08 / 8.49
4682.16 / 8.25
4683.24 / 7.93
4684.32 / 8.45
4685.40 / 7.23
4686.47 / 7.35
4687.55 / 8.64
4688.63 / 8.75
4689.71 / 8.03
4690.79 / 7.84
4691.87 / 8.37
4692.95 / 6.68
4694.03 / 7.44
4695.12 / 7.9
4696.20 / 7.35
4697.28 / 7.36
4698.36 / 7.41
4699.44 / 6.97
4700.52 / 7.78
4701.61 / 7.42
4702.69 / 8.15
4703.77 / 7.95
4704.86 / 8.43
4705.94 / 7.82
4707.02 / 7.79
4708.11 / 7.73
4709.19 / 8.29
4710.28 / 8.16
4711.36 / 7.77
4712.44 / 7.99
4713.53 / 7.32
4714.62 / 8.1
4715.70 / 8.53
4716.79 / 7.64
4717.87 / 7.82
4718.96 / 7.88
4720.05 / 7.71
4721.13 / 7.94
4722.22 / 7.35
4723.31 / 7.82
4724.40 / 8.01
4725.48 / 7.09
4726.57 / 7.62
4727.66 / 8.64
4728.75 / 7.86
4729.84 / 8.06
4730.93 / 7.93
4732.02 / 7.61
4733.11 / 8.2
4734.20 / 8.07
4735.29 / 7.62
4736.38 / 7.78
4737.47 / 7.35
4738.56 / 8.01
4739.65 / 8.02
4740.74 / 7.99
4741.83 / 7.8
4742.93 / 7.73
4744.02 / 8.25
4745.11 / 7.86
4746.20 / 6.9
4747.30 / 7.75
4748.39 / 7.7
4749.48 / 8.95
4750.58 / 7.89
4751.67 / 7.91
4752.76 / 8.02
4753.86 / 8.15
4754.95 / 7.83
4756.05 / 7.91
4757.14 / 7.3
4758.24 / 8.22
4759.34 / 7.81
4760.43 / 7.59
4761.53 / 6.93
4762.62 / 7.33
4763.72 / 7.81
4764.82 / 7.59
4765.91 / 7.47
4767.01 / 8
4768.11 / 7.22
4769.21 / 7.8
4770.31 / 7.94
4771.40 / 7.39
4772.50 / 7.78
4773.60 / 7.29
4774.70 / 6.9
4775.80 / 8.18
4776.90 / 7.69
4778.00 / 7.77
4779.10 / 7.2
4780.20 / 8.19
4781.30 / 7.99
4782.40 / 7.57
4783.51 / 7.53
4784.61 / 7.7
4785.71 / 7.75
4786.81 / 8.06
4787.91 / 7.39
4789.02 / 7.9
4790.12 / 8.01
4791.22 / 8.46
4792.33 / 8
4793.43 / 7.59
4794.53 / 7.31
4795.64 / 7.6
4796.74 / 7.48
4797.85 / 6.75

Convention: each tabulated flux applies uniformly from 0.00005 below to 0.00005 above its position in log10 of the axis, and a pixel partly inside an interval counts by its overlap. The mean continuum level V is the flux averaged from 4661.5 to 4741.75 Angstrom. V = 7.82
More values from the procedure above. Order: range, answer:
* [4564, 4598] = 7.87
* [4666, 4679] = 7.7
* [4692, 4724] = 7.75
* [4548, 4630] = 7.88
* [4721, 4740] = 7.83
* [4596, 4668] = 7.94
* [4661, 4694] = 7.84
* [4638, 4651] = 7.86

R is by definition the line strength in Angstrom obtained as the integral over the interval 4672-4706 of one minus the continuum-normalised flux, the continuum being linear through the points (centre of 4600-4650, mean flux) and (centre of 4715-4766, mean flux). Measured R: 0.4 Angstrom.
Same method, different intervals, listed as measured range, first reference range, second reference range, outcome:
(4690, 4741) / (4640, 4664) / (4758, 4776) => -0.6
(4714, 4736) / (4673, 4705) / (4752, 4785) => -0.4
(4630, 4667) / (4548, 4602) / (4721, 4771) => -0.5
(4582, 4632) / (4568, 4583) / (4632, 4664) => -0.4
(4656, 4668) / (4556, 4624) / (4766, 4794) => -0.3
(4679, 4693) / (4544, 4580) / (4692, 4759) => -0.3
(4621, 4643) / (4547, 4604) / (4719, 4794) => -0.5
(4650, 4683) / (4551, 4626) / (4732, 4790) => 0.0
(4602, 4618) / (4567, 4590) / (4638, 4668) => -0.2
